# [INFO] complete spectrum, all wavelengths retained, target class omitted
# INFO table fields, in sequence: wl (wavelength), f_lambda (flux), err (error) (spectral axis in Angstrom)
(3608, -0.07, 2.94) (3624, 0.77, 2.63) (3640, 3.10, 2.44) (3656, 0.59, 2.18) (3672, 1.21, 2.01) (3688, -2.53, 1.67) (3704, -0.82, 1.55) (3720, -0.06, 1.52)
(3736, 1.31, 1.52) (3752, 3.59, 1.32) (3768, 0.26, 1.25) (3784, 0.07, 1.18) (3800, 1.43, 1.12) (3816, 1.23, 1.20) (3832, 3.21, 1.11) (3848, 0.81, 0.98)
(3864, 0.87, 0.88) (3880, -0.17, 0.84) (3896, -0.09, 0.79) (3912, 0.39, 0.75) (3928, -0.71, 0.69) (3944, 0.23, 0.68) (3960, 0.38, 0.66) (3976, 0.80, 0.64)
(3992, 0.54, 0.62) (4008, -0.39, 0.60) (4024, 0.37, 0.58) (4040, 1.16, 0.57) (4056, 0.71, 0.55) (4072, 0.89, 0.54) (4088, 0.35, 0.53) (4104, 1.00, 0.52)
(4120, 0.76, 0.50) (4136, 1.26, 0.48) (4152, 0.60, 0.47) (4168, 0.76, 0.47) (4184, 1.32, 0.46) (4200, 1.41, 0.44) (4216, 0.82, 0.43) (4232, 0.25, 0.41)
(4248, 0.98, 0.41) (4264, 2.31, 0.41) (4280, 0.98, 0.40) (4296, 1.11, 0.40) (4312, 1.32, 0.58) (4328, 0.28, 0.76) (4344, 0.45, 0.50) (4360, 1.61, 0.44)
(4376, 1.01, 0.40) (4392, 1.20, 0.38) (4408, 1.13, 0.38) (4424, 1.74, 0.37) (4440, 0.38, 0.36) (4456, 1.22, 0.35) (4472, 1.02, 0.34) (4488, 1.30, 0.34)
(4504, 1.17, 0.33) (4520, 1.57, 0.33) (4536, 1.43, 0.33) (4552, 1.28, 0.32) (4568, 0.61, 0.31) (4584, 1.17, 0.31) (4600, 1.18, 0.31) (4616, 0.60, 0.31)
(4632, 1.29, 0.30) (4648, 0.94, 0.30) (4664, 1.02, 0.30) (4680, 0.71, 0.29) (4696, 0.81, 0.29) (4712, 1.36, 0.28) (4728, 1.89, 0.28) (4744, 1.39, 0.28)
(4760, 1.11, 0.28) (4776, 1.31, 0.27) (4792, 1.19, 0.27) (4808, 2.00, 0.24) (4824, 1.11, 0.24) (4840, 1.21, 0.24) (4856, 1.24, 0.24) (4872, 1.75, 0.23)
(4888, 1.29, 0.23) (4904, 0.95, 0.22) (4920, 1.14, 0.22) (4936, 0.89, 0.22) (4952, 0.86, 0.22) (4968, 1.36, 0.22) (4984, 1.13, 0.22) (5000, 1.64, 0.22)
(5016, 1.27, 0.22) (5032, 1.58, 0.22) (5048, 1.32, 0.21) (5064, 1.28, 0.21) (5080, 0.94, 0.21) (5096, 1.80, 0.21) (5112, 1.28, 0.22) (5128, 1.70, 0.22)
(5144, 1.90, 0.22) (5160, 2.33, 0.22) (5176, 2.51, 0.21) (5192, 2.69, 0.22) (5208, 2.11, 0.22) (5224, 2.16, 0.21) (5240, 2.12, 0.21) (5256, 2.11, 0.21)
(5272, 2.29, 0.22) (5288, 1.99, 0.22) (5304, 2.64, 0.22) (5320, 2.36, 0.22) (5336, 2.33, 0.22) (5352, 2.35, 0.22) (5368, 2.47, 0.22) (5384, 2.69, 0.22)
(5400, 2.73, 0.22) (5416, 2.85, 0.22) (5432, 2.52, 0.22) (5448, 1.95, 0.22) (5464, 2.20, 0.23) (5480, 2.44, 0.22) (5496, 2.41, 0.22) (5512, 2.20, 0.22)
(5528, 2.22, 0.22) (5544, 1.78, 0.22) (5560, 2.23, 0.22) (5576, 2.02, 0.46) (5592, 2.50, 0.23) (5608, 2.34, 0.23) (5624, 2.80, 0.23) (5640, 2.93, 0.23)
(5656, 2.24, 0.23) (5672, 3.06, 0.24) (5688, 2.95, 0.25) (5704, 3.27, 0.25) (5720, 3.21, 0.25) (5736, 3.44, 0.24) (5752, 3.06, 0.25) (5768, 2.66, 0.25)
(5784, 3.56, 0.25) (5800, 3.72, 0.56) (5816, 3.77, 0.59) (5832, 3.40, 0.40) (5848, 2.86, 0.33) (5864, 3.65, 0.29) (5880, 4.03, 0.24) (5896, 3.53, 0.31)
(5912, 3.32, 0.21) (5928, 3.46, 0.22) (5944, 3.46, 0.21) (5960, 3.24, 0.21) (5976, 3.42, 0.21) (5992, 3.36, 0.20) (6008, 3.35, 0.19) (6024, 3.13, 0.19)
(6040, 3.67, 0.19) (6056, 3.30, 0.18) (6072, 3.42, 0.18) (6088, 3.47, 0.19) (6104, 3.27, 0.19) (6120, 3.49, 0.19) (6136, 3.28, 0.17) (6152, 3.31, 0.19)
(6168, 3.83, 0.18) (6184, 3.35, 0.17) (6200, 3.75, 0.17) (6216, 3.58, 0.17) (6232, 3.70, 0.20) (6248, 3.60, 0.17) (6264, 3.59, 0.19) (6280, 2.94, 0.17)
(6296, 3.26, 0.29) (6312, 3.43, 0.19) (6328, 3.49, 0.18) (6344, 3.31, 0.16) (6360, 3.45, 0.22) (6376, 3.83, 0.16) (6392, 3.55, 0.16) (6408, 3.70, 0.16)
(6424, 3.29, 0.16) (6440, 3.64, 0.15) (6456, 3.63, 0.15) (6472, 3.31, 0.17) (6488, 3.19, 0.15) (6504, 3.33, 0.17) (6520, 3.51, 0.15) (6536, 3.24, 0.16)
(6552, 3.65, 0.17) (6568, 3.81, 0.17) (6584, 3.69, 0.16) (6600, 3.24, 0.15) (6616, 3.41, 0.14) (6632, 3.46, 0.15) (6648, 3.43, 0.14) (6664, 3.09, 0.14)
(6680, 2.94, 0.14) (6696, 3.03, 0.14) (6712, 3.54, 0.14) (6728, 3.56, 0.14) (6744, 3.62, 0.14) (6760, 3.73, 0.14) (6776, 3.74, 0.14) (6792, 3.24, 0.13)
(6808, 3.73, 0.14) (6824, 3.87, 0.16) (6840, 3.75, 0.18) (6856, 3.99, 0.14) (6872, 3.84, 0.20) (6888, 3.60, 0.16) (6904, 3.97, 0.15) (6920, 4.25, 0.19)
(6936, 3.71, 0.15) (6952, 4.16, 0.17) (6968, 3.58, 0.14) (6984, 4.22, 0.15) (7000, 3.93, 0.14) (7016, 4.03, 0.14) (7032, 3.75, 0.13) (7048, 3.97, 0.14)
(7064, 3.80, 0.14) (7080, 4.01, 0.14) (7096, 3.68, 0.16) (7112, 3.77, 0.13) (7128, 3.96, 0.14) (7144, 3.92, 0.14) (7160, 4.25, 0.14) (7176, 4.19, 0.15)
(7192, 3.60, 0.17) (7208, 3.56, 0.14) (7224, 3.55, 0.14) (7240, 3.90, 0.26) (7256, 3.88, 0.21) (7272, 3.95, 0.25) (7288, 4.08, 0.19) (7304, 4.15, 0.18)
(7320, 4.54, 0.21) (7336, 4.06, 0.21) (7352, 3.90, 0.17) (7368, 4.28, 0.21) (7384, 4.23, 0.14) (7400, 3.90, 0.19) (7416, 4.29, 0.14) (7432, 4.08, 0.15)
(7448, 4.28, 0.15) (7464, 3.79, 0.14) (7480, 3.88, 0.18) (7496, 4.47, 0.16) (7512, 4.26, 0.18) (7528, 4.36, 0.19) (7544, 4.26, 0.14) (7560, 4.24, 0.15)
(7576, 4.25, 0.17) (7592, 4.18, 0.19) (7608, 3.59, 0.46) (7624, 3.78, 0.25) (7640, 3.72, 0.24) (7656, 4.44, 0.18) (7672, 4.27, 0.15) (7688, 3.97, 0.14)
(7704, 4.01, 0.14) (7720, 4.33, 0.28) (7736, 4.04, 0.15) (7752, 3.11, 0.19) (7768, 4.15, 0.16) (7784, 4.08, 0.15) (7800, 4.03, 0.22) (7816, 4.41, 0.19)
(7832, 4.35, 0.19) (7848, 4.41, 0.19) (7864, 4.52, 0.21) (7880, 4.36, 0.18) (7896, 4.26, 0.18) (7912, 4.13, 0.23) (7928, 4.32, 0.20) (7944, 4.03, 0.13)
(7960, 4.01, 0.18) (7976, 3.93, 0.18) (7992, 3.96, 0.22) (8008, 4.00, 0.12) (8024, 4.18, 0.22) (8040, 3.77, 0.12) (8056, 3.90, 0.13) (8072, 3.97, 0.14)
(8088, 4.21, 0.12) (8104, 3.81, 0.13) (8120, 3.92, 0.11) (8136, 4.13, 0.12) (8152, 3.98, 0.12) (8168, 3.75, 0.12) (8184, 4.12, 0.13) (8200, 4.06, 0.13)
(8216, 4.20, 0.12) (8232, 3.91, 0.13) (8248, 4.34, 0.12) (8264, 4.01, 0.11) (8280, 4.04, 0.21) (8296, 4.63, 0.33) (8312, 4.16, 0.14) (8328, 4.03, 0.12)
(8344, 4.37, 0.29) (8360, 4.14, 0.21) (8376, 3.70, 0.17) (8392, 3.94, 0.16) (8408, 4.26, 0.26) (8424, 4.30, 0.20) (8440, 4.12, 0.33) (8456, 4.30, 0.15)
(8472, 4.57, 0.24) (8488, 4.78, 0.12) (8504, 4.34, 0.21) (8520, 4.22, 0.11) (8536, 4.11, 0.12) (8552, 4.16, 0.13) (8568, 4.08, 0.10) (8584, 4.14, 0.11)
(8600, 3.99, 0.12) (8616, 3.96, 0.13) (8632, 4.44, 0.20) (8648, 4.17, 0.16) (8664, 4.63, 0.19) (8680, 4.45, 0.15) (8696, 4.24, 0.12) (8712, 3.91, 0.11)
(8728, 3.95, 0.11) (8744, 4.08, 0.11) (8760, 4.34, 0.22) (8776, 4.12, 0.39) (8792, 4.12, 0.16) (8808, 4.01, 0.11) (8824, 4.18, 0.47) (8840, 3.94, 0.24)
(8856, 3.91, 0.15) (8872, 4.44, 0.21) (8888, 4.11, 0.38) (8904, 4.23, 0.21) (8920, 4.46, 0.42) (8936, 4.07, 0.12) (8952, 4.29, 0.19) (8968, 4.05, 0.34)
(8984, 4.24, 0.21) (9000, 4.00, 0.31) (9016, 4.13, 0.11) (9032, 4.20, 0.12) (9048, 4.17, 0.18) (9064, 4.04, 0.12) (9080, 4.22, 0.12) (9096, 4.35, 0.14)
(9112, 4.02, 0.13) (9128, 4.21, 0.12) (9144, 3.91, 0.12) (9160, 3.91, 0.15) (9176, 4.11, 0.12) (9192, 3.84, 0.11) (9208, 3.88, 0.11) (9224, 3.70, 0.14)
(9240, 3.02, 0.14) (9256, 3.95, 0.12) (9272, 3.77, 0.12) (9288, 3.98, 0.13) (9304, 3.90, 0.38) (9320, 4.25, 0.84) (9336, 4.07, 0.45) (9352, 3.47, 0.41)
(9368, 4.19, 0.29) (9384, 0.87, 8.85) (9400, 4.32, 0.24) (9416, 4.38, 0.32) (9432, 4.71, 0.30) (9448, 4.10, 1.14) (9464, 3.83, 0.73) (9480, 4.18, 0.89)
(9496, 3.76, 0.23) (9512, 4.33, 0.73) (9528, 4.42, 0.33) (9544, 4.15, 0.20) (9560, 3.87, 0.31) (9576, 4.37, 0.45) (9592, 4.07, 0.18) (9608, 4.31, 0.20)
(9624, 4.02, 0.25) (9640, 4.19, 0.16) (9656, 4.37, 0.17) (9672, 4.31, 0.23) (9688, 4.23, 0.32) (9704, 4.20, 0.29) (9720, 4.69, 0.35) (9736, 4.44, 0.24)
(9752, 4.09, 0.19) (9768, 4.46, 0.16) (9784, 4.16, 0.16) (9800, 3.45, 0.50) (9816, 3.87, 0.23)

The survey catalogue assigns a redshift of 0.29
